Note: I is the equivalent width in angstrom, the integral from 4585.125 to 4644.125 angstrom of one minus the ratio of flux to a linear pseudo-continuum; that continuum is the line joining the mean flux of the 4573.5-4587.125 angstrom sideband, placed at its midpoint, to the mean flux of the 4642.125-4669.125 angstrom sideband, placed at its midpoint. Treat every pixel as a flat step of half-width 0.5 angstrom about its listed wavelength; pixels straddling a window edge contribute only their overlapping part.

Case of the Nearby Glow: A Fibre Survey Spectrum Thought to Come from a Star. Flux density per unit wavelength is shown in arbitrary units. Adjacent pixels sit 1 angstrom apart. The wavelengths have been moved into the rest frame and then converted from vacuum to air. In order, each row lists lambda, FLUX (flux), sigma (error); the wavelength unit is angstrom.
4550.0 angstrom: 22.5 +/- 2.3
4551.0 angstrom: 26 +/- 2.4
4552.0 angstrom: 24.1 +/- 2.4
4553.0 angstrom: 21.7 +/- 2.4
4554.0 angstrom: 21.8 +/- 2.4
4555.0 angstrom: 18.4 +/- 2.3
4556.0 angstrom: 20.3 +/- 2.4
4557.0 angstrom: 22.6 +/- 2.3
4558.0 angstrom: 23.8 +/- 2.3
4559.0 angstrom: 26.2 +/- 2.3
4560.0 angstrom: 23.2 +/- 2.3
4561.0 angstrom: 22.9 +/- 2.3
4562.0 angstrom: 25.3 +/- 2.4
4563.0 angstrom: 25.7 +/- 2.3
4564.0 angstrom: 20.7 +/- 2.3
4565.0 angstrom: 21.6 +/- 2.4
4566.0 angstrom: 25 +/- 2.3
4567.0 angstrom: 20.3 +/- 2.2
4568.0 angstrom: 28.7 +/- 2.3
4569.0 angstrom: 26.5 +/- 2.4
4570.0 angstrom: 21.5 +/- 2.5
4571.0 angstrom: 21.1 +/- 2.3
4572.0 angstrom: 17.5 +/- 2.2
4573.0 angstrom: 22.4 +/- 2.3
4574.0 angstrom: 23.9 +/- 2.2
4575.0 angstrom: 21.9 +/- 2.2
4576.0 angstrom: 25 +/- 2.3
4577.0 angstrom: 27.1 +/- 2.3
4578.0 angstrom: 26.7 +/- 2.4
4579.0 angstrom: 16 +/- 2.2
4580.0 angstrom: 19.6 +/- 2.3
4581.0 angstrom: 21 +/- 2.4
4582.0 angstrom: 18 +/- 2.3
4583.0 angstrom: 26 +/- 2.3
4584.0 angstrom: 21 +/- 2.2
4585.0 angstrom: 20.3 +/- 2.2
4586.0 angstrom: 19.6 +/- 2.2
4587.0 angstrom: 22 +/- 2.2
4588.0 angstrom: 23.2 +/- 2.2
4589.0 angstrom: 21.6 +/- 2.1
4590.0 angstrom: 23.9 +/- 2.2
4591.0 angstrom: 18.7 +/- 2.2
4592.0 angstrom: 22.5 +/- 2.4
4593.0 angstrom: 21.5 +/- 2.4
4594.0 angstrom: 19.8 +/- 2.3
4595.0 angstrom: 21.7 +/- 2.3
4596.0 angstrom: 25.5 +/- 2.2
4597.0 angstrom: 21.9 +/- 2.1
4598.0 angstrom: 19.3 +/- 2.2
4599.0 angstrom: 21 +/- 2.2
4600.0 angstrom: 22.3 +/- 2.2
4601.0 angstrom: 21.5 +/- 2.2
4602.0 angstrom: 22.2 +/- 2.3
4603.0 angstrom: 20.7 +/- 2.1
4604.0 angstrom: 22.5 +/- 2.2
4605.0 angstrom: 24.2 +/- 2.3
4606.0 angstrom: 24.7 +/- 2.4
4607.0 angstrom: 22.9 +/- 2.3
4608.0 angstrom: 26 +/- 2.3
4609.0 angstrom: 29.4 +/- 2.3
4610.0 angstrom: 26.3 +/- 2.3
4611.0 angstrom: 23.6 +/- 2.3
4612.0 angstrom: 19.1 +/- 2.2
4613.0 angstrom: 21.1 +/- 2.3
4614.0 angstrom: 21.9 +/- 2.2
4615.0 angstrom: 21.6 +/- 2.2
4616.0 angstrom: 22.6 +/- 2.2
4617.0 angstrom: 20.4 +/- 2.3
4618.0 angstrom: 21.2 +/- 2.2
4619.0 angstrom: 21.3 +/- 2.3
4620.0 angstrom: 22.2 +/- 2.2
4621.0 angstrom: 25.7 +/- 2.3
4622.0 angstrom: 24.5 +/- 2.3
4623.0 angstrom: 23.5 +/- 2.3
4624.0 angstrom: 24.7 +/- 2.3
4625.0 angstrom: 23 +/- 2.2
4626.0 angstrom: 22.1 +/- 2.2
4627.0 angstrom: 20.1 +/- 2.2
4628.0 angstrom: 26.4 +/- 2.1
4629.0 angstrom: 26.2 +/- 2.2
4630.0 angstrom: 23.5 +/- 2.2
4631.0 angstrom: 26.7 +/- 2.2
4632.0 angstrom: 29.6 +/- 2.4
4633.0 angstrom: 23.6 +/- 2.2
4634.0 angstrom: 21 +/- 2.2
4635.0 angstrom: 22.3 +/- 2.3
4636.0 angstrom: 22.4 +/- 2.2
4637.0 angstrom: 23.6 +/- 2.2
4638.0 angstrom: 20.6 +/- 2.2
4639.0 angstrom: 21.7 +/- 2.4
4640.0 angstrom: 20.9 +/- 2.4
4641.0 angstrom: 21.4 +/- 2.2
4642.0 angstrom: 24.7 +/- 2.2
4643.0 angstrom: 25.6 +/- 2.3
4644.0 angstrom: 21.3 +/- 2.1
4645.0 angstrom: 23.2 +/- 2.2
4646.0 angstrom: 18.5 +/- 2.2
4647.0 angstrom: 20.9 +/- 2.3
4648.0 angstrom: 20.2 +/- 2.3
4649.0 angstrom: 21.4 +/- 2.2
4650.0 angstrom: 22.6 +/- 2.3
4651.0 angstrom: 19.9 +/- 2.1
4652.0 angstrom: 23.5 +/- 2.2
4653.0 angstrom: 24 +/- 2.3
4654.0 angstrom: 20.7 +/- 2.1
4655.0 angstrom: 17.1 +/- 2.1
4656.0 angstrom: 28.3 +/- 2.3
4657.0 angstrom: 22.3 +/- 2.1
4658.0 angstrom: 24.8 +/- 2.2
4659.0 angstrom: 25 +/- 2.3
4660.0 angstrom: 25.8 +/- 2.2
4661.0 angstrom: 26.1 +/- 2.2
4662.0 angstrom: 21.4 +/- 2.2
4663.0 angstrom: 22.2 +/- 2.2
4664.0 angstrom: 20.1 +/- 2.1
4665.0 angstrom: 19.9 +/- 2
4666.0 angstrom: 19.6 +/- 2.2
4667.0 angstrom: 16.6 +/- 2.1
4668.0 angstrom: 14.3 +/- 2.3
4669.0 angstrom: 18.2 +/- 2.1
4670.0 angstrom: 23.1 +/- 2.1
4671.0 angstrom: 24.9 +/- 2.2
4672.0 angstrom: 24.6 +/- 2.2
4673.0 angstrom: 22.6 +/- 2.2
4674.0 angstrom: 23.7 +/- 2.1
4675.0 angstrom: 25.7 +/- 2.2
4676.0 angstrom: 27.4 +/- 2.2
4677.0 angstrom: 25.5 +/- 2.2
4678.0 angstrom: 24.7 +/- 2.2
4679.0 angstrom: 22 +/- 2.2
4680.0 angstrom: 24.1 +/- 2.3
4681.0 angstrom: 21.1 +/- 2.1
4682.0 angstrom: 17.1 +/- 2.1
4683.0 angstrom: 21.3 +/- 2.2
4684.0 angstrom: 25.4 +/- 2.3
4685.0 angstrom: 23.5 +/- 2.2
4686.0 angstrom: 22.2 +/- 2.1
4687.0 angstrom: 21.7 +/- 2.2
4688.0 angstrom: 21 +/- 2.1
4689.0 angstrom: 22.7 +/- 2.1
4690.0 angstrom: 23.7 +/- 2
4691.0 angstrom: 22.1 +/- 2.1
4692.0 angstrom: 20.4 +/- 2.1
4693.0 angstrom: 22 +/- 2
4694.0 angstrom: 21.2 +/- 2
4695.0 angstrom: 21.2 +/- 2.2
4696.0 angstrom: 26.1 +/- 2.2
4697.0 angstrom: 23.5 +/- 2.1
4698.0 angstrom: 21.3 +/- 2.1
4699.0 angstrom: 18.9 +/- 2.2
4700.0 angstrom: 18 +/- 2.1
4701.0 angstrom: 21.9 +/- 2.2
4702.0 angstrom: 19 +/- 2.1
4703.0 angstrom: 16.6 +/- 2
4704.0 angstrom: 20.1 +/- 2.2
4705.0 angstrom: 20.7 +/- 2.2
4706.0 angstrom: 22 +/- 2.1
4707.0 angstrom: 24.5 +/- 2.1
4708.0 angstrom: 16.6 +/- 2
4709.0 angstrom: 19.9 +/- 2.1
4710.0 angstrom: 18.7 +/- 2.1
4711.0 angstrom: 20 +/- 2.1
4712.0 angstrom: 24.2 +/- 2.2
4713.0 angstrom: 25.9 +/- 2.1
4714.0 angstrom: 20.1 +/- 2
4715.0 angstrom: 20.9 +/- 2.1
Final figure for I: -2.5 angstrom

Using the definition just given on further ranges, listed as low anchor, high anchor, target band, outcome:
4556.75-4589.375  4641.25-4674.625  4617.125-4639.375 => -1.15 angstrom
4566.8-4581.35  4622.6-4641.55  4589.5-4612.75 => 0.35 angstrom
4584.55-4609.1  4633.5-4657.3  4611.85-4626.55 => -0.18 angstrom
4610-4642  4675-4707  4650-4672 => 0.54 angstrom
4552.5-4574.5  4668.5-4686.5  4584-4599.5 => 0.94 angstrom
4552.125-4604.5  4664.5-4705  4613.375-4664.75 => -2.06 angstrom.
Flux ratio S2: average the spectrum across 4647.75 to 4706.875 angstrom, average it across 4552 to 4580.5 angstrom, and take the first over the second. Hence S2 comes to 0.97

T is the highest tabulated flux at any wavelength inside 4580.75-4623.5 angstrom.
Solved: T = 29.4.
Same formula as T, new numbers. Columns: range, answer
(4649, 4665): 28.3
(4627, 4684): 29.6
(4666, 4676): 27.4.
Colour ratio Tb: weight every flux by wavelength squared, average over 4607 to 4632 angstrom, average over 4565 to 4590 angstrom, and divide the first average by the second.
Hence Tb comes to 1.1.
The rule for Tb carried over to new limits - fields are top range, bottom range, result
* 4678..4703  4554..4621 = 1.01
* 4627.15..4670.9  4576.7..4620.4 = 1.03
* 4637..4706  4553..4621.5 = 1.01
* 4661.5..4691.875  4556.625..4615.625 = 1.01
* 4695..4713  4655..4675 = 0.95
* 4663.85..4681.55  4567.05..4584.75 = 1.03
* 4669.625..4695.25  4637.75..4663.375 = 1.03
